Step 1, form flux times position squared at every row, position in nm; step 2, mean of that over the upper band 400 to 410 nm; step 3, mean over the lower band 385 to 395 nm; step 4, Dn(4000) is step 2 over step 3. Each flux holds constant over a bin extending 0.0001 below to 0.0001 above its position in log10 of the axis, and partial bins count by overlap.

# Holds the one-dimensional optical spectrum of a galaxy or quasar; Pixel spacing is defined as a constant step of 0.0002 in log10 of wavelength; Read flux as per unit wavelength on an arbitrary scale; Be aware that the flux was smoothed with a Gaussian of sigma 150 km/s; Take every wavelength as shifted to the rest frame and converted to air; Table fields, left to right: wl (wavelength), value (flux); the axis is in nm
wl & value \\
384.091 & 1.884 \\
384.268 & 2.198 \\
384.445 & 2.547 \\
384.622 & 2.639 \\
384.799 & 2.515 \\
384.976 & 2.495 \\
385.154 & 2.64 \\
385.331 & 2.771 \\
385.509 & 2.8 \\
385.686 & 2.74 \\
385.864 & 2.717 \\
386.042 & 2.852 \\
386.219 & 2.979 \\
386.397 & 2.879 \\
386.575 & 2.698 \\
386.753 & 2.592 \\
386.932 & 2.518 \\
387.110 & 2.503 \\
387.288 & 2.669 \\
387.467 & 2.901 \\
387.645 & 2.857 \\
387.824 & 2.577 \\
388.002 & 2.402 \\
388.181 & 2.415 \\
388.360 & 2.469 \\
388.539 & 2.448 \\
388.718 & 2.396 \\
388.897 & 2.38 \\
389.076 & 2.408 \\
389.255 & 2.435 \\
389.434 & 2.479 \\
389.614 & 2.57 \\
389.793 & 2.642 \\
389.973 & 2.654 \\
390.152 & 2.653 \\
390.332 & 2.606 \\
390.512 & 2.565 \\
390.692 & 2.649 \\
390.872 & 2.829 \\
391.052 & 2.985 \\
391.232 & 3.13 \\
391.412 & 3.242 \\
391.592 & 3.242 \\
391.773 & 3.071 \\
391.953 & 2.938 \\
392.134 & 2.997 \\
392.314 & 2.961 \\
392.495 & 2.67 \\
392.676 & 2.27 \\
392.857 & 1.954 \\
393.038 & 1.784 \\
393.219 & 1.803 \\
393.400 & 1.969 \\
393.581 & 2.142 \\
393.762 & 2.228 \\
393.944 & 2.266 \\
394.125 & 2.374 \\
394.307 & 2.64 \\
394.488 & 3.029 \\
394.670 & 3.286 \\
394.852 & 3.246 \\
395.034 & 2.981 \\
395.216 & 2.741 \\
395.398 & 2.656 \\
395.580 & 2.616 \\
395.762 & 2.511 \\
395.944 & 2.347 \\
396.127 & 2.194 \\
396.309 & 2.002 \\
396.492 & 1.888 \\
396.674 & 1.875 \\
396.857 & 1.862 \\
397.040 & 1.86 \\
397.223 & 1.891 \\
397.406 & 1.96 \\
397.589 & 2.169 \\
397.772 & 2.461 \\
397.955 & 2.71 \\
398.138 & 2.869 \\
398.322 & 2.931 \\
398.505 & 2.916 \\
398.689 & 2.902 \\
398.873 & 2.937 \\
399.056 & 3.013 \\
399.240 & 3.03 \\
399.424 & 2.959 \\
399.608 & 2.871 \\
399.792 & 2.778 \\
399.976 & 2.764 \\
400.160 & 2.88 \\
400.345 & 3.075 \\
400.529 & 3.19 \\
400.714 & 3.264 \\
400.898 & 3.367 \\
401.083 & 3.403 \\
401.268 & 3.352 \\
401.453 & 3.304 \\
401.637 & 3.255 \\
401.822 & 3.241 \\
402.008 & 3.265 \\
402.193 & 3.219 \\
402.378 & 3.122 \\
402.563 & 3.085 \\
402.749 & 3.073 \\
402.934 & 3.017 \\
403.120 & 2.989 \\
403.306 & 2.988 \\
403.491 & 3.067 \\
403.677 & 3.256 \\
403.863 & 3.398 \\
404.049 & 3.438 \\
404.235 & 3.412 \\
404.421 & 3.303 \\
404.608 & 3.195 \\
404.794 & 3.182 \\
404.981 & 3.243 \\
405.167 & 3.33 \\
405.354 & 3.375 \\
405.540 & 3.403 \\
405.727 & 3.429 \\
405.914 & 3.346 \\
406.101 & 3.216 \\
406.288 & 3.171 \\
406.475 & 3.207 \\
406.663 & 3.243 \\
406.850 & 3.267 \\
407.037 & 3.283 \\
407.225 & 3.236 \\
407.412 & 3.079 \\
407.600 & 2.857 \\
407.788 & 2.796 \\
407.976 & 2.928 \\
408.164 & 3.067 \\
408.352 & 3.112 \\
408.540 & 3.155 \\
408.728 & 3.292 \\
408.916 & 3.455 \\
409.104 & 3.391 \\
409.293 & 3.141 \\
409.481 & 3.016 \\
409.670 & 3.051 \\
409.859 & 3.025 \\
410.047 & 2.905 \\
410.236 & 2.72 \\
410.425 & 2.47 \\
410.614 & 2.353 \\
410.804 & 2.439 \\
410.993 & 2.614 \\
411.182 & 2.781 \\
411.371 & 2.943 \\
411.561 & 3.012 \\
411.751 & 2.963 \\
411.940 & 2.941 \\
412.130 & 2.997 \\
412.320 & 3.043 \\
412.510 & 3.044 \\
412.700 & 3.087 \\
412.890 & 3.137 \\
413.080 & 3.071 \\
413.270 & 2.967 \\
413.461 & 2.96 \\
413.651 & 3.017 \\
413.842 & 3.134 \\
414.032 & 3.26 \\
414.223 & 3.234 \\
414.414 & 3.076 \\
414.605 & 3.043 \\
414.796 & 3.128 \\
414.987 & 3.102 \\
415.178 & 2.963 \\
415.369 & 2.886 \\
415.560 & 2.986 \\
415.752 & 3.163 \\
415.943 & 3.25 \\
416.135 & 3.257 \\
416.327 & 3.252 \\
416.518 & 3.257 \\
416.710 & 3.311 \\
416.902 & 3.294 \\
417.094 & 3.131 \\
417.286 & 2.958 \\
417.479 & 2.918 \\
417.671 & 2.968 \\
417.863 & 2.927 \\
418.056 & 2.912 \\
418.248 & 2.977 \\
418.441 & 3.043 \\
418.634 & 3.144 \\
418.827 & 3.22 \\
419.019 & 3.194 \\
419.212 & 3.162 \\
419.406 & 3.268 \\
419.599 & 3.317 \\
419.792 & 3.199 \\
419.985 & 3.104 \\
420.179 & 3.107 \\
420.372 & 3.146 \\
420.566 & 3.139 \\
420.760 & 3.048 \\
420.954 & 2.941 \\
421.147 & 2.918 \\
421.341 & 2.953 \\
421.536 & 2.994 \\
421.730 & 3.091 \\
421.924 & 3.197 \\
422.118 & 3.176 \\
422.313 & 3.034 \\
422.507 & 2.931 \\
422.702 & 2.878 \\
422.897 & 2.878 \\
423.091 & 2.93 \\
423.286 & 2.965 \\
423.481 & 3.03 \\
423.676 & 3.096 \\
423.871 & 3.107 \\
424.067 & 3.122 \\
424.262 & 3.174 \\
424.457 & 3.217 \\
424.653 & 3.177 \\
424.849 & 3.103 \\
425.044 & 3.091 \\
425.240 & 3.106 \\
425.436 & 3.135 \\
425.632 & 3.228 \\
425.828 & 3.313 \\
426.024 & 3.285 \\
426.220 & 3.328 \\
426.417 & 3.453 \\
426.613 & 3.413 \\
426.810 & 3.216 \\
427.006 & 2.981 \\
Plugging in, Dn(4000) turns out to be 1.3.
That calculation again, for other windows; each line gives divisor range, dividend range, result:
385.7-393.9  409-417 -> 1.30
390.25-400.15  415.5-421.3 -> 1.35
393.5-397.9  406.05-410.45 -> 1.38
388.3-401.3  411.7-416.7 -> 1.29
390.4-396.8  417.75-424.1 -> 1.36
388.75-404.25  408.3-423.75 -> 1.22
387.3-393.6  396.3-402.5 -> 1.13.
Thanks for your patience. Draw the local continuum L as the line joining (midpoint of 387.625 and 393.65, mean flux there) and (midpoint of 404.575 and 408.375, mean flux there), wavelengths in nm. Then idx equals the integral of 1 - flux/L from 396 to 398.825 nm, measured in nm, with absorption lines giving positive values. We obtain 0.53 nm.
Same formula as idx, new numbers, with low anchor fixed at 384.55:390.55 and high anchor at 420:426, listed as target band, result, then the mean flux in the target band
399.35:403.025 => -0.44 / 3.13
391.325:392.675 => -0.15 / 2.97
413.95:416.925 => -0.17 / 3.15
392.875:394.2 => 0.31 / 2.07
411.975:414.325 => -0.10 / 3.08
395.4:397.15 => 0.37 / 2.15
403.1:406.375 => -0.50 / 3.27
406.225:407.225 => -0.13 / 3.24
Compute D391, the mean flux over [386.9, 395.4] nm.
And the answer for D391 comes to 2.62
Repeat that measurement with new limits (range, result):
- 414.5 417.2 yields 3.14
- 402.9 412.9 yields 3.09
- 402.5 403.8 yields 3.07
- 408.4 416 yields 3.01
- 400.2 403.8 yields 3.18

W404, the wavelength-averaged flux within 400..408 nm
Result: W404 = 3.2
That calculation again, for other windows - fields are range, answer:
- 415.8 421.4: 3.12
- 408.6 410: 3.19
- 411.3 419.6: 3.09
